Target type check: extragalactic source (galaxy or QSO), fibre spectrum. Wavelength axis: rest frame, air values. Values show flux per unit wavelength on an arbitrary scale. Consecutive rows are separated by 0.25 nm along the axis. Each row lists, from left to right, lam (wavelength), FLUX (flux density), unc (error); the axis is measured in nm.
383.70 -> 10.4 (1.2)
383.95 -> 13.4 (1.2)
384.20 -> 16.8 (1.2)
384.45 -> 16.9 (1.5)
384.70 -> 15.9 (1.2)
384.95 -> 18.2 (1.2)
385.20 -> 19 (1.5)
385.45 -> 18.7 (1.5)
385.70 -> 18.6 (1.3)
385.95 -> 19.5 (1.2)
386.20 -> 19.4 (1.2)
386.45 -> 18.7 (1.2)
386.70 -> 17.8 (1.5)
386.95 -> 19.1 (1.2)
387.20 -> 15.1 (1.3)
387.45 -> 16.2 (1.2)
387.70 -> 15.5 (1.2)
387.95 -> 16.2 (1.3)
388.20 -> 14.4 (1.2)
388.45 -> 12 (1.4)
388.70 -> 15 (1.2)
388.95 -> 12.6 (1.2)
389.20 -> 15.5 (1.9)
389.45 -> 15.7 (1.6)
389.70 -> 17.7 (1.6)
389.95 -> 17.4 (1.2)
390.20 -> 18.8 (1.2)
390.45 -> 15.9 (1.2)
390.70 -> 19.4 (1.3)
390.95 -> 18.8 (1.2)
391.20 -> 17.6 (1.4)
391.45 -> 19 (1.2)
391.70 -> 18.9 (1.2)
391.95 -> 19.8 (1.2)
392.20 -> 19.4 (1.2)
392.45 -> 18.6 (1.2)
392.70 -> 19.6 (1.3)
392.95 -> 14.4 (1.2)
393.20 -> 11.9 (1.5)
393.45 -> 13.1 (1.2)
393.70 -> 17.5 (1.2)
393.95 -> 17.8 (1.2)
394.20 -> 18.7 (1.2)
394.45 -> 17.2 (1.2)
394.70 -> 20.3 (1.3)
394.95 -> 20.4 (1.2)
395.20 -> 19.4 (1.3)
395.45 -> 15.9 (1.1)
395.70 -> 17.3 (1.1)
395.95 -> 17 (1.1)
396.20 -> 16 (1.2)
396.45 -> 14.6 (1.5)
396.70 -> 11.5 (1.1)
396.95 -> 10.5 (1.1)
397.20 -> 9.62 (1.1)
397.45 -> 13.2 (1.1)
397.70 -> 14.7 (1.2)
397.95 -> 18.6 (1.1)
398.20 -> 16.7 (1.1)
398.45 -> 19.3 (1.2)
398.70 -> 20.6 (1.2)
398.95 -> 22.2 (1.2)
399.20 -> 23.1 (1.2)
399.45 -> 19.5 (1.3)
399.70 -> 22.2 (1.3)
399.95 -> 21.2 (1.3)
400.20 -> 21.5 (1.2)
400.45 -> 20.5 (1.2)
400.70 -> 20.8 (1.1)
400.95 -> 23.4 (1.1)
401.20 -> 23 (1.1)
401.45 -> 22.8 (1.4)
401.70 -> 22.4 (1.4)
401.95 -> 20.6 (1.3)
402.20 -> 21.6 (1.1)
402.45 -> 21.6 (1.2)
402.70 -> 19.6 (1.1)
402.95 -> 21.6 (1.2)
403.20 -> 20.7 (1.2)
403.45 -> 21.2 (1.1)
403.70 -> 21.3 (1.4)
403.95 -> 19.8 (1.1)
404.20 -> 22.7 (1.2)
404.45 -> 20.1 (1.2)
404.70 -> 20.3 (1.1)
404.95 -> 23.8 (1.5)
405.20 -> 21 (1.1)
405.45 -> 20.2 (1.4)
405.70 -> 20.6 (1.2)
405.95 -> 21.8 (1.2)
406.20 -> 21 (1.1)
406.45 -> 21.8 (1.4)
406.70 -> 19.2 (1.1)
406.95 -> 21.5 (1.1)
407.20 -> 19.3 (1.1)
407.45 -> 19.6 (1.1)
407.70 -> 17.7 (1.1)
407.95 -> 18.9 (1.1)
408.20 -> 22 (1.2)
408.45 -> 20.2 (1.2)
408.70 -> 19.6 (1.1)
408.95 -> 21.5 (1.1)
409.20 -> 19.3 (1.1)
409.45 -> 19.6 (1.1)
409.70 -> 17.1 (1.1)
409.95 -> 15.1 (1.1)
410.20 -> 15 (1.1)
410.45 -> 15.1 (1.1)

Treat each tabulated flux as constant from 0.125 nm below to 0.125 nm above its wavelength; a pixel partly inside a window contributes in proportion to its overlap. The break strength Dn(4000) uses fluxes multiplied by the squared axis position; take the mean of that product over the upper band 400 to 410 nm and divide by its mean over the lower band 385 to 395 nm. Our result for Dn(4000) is 1.29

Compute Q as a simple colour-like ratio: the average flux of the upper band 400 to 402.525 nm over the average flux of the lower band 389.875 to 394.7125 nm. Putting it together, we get 1.24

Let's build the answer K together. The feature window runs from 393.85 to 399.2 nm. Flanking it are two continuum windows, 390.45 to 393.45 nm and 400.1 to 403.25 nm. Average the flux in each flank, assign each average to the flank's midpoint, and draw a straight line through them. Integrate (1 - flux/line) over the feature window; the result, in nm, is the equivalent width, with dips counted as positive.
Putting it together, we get 0.712 nm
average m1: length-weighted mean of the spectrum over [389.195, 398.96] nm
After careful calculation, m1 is 17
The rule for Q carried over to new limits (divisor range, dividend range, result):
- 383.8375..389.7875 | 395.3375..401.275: 1.09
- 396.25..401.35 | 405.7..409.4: 1.10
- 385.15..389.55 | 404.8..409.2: 1.24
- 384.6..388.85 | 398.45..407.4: 1.25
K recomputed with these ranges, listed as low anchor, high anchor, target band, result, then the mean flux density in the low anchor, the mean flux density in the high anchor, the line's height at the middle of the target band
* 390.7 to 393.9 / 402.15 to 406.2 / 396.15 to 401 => 0.38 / 17.5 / 21.1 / 19.4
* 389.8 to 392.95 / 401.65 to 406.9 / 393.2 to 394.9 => 0.16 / 18.4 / 21.1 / 19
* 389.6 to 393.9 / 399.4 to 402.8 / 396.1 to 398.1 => 0.63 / 17.5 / 21.5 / 19.8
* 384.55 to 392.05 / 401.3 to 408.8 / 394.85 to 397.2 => 0.42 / 17.2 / 20.8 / 18.9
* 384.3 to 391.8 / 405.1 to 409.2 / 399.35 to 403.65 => -0.46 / 17.1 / 20.3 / 19.4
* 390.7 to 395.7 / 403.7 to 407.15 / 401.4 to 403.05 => -0.10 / 17.8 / 21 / 20.2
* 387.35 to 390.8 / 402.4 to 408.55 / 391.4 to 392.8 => -0.21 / 15.9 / 20.7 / 16.7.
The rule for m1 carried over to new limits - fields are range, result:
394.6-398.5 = 15.8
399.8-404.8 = 21.3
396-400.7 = 17.6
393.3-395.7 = 17.7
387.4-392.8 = 17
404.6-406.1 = 21.3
